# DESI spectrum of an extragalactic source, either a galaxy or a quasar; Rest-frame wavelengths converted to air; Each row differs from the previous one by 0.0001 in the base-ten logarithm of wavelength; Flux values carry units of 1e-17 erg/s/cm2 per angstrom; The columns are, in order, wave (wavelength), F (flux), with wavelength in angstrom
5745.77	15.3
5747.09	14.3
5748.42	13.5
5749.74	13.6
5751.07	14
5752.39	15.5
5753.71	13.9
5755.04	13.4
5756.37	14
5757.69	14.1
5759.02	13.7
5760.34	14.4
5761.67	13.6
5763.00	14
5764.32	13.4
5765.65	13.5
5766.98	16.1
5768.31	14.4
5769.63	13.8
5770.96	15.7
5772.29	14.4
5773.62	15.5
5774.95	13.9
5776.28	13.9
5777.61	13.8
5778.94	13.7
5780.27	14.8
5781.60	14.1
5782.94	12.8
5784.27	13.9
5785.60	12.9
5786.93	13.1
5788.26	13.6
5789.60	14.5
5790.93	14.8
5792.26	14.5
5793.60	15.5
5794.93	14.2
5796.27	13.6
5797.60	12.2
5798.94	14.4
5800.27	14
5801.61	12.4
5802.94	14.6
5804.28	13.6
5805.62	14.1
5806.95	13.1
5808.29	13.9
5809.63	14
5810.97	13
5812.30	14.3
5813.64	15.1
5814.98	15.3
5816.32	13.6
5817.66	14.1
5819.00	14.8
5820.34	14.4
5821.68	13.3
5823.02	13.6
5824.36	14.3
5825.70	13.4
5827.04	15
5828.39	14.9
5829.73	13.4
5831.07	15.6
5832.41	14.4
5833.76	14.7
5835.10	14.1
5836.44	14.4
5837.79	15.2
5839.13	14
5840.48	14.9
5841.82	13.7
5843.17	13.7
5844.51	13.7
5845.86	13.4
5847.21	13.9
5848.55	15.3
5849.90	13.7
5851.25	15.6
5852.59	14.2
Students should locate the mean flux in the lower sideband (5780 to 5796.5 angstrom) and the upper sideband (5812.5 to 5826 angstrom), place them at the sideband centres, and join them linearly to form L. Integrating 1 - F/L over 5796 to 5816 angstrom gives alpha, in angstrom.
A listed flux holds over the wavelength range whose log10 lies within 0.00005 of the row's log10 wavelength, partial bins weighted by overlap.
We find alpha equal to 0.4 angstrom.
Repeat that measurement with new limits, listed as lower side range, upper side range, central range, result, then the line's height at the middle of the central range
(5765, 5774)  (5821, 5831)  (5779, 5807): 1.2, 14.5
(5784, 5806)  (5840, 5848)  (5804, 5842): -0.9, 13.9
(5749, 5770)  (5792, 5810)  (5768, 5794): -0.4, 14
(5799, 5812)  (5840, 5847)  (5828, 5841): -0.7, 13.8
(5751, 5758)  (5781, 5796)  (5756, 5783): -0.2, 14.1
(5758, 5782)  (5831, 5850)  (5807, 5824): 0.2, 14.3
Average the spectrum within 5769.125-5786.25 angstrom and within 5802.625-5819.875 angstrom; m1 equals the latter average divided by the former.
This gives 1.00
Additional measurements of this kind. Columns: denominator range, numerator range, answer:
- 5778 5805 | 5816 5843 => 1.03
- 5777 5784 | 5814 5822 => 1.04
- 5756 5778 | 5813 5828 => 1.00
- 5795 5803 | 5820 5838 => 1.06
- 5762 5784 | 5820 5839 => 1.01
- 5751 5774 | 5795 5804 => 0.95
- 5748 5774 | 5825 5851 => 1.01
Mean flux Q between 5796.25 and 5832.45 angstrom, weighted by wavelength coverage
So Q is 14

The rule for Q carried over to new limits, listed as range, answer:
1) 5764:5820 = 14.1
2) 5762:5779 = 14.3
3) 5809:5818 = 14.2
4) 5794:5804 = 13.7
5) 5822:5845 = 14.3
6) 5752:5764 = 14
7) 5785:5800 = 13.9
